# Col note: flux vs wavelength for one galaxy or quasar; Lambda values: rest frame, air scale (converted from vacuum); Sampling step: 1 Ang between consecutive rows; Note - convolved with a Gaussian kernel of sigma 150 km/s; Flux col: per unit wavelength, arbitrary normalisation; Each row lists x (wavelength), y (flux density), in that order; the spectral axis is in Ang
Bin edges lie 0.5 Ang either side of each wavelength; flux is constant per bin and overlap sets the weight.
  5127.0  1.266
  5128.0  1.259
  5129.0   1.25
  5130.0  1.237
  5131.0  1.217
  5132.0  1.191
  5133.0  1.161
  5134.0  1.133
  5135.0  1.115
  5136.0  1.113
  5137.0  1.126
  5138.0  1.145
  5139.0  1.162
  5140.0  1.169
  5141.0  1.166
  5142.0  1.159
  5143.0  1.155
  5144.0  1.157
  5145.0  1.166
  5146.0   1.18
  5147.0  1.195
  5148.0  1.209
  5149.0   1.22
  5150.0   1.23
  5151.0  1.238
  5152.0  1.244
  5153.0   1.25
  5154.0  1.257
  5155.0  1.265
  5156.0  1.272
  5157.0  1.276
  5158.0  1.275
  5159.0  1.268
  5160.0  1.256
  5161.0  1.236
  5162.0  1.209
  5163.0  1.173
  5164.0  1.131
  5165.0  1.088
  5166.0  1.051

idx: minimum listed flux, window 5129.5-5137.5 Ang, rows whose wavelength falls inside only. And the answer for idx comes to 1.113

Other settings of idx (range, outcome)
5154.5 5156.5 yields 1.265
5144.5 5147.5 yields 1.166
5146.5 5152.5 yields 1.195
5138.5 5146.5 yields 1.155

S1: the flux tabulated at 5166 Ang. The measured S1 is 1.051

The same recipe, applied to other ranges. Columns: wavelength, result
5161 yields 1.236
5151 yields 1.238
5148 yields 1.209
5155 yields 1.265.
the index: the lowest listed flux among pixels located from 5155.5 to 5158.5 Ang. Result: 1.272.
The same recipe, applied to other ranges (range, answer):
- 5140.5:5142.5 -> 1.159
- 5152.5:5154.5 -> 1.25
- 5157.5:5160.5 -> 1.256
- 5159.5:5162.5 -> 1.209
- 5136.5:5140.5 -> 1.126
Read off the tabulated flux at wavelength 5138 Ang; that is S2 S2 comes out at 1.145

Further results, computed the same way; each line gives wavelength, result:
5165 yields 1.088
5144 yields 1.157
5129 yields 1.25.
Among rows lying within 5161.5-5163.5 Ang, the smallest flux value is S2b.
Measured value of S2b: 1.173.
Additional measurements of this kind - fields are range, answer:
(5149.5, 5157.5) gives 1.23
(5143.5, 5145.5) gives 1.157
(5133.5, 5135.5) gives 1.115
